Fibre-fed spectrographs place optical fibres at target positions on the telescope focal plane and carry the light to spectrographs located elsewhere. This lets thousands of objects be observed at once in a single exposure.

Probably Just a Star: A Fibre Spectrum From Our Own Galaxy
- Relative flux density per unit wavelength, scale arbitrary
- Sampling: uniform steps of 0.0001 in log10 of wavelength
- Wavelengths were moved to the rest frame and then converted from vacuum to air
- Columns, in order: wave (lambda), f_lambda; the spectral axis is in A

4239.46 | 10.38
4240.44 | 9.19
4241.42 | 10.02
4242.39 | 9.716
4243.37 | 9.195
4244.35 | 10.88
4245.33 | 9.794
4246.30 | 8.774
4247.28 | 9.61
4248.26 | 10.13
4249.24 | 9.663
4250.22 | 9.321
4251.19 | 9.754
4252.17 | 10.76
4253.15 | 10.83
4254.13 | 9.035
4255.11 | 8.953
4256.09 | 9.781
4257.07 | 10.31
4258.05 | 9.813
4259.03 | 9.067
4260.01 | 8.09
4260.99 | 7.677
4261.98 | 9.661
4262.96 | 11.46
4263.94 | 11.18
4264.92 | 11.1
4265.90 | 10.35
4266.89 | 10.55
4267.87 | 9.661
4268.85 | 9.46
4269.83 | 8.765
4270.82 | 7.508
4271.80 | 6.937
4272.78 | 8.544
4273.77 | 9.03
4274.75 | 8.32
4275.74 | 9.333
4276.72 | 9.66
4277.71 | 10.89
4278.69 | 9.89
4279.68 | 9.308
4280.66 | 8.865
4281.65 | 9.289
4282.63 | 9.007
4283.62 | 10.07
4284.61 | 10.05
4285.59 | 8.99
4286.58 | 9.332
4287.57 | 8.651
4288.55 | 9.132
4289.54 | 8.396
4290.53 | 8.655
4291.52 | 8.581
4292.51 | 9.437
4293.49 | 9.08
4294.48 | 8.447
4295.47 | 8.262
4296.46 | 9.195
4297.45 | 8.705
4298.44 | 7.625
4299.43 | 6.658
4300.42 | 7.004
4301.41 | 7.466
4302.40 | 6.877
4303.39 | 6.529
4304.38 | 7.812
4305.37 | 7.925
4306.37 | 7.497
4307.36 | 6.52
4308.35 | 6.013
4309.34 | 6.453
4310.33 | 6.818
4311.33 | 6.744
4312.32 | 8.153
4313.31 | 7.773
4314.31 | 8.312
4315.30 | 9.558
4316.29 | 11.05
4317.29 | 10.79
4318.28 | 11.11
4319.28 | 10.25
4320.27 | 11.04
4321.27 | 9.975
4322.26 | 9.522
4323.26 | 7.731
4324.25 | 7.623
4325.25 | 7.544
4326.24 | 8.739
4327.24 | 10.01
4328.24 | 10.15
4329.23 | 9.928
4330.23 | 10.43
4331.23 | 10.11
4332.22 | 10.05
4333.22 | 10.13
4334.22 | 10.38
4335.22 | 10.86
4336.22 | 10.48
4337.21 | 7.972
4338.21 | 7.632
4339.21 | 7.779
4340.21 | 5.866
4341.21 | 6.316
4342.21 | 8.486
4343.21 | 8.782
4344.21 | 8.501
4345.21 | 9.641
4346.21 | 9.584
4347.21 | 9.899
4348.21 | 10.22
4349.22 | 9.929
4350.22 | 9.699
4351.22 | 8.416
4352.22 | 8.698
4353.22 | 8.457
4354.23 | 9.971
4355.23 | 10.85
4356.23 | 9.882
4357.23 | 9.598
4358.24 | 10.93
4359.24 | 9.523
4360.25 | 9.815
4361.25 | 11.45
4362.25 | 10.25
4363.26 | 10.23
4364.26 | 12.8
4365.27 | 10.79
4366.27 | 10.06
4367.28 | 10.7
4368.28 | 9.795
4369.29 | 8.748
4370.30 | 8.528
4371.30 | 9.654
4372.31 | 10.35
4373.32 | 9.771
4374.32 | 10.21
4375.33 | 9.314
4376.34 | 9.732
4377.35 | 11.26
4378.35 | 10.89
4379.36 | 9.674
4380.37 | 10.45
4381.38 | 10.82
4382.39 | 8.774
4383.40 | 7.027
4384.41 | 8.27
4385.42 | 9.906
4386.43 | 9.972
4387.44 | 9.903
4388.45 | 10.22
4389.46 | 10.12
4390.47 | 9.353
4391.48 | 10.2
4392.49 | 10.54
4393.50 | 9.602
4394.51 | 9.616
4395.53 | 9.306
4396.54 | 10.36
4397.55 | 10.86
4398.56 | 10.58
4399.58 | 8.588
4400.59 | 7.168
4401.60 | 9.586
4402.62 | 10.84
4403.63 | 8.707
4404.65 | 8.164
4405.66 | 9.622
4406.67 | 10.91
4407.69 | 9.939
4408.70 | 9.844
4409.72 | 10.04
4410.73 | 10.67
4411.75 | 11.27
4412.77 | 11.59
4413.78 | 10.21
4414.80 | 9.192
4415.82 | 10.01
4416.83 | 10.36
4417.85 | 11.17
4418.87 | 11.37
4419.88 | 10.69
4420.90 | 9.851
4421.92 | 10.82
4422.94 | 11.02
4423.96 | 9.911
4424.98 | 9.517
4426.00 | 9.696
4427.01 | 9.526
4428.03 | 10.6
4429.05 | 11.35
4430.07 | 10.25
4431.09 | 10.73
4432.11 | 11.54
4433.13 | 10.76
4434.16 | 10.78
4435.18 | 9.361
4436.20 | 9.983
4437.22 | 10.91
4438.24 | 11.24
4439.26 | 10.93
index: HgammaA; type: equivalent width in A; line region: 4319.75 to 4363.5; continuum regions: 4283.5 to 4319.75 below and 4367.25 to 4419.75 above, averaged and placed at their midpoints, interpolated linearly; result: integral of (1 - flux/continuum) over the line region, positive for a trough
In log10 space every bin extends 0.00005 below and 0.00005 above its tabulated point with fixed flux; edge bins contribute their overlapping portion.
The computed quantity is -1.77 A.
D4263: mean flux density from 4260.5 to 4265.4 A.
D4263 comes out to 10.2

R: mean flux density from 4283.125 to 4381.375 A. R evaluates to 9.15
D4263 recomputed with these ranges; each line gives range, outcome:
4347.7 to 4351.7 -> 9.56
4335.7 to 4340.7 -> 7.97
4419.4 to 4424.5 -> 10.4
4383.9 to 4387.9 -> 9.5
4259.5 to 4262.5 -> 8.5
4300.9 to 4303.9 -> 6.97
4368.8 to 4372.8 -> 9.32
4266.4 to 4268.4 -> 10.1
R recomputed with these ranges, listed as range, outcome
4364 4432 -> 10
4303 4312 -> 6.95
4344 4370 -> 9.94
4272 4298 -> 9.09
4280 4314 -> 8.12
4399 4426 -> 10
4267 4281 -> 9.06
